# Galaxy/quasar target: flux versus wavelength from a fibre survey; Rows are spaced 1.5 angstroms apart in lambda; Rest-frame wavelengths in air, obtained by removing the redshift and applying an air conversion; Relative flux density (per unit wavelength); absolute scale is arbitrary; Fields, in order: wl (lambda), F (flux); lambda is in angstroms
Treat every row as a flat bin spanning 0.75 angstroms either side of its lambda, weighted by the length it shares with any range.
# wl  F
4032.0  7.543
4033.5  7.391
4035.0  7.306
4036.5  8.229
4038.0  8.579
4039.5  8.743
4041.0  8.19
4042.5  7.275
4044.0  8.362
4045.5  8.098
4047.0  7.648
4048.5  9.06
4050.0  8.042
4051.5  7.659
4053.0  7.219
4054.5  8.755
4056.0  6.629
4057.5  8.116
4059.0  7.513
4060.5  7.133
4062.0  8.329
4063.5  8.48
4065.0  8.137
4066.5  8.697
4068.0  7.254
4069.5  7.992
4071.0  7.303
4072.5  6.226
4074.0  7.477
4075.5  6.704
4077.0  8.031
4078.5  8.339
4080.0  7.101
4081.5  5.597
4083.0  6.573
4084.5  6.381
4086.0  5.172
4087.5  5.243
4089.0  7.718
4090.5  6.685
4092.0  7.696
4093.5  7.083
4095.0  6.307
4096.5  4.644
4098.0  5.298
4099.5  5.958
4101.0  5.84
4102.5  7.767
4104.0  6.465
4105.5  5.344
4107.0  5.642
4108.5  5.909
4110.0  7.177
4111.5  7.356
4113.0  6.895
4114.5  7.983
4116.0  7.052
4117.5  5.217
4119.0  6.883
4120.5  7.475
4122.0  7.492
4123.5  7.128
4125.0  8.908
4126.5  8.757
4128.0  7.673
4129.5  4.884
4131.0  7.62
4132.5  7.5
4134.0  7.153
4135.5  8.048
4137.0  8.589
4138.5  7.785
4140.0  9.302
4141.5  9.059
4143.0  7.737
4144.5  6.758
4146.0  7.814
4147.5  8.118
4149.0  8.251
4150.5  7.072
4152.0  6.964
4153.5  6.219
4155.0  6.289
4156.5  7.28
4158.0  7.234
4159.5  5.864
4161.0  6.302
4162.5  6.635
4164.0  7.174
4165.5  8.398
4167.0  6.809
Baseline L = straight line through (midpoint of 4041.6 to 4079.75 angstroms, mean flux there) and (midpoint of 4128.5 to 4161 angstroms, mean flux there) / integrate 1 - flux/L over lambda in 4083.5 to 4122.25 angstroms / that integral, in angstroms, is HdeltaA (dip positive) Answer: 5.6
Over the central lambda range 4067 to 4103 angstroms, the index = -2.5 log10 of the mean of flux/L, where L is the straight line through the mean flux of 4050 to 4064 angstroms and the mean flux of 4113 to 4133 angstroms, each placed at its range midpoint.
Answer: 0.13 mag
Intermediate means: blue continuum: 7.76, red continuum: 7.26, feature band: 6.69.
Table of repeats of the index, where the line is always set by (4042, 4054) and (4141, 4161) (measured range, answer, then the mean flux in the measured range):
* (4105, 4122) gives 0.12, 6.69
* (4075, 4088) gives 0.17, 6.59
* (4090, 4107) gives 0.21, 6.25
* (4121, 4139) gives -0.04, 7.62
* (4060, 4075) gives 0.02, 7.7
